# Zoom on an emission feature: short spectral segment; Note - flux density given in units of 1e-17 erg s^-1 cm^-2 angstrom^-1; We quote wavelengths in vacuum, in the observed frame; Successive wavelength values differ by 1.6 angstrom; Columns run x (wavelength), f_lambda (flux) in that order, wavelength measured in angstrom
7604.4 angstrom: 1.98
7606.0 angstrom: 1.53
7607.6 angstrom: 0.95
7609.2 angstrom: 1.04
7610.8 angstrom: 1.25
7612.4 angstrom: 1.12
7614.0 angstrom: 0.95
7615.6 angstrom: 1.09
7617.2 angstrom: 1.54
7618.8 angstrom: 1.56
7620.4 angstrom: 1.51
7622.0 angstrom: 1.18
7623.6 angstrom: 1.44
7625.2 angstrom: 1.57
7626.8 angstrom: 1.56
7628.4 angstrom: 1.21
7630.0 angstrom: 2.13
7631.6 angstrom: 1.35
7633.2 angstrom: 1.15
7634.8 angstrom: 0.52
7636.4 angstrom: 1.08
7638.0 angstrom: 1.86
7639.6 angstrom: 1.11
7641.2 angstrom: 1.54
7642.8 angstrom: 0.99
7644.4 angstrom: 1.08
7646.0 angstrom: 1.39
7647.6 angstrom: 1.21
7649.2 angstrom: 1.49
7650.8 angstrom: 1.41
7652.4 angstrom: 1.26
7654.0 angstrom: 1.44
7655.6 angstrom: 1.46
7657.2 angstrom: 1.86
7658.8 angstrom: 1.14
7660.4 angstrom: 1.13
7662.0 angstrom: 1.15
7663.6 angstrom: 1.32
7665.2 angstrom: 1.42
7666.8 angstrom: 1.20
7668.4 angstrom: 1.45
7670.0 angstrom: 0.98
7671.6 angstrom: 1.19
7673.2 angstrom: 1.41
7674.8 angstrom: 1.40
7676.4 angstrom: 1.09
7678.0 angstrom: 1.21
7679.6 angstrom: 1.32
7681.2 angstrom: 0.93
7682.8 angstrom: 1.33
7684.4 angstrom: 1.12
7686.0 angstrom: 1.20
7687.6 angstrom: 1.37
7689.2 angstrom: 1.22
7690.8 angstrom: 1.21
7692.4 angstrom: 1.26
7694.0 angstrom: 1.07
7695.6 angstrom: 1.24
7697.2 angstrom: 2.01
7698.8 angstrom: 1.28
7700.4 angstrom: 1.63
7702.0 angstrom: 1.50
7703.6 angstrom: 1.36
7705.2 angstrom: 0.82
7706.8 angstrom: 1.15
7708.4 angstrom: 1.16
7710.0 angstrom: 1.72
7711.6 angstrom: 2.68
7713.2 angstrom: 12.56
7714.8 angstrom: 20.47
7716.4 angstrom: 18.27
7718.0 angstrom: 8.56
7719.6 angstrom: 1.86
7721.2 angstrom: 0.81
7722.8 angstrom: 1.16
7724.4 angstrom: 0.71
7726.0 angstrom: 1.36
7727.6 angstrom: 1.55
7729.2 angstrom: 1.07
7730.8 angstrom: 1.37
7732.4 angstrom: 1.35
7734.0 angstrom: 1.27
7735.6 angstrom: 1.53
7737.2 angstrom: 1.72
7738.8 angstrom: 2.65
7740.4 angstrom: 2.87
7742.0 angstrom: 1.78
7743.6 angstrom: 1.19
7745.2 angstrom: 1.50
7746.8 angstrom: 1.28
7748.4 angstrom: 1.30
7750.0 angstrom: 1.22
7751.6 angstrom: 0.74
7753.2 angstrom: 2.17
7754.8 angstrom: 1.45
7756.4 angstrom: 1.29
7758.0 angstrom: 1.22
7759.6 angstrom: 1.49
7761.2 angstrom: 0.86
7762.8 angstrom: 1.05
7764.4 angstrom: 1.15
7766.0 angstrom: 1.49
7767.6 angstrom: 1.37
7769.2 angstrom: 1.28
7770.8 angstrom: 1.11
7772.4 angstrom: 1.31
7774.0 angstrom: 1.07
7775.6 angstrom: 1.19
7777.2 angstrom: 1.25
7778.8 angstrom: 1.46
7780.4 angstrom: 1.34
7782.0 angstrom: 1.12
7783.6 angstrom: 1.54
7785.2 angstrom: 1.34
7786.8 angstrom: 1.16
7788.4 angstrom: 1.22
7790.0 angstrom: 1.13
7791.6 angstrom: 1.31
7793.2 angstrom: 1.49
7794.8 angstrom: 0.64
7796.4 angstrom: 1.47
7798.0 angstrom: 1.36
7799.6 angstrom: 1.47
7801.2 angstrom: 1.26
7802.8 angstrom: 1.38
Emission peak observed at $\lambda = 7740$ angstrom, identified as [N II]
